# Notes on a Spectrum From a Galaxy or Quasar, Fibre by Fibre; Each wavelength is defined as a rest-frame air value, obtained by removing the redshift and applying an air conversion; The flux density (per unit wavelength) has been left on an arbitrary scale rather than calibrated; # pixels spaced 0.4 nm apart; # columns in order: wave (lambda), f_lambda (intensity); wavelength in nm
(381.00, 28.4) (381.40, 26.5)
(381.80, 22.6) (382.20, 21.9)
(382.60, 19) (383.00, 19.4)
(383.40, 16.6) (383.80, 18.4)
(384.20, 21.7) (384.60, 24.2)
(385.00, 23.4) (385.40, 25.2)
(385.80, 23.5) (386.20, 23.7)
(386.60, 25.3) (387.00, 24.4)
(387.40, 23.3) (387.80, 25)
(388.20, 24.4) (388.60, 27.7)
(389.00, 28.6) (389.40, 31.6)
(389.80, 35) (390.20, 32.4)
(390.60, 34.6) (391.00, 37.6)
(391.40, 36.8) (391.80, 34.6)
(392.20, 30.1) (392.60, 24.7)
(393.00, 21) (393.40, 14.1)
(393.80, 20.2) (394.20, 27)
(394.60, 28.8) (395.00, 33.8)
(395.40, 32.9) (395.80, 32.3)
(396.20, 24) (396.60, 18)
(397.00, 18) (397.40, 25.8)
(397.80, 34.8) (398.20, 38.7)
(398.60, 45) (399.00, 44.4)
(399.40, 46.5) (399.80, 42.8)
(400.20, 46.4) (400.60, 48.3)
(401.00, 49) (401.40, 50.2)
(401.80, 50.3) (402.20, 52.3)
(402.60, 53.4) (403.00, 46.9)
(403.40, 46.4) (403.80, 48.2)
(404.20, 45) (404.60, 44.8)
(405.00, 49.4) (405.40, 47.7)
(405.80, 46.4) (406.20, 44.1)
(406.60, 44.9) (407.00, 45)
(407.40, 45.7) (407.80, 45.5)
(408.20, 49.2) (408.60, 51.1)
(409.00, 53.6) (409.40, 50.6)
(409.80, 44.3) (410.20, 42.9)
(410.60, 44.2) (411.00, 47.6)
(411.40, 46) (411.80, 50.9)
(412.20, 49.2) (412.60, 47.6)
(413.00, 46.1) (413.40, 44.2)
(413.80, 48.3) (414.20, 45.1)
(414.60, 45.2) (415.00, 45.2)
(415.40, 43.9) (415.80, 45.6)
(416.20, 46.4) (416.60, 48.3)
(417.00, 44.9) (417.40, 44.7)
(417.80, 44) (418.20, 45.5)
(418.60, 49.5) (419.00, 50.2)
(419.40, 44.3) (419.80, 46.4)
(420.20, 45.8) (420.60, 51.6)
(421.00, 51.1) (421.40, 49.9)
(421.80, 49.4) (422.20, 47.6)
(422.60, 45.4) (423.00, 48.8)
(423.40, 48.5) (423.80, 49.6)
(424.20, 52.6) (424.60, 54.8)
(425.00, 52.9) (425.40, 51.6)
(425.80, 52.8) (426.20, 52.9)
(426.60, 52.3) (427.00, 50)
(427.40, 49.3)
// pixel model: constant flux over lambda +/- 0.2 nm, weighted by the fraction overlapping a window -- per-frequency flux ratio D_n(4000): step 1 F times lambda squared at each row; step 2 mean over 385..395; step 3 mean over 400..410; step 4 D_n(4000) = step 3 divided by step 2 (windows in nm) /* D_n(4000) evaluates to 1.9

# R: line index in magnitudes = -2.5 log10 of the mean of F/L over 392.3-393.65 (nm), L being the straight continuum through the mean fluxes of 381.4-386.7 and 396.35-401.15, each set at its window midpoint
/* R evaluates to 0.46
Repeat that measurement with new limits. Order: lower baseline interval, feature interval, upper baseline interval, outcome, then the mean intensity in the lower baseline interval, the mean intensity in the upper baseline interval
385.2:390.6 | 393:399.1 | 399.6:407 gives 0.31 mag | 27.2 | 47.5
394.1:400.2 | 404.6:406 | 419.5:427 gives -0.22 mag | 33.4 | 50.1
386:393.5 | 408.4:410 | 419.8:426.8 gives -0.21 mag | 28.3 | 50.3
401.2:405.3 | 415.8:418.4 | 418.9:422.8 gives 0.06 mag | 48.7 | 48.1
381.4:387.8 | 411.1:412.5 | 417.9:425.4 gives -0.16 mag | 22.4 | 49.1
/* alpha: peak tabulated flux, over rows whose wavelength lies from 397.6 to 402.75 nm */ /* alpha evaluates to 53.4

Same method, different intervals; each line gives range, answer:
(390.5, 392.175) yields 37.6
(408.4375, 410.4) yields 53.6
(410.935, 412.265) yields 50.9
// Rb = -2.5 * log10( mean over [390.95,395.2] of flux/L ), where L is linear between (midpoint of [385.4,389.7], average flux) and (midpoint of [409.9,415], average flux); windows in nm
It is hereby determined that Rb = 0.10 mag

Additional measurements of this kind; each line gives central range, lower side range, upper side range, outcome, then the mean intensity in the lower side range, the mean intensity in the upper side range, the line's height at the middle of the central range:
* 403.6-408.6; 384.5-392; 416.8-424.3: -0.186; 28.5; 47.8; 39.2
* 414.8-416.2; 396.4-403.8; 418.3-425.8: 0.052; 42.2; 49.5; 47.3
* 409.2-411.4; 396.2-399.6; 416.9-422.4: -0.112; 33.3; 47.5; 41.4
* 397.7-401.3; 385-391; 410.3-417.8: -0.231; 27.7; 46.2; 35.9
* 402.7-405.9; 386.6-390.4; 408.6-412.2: -0.118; 27.9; 47.8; 42.3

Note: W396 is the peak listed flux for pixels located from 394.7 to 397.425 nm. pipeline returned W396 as 33.8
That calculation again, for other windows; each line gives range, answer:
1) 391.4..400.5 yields 46.5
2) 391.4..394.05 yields 34.6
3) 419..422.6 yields 51.6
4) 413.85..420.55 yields 50.2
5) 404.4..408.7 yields 51.1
